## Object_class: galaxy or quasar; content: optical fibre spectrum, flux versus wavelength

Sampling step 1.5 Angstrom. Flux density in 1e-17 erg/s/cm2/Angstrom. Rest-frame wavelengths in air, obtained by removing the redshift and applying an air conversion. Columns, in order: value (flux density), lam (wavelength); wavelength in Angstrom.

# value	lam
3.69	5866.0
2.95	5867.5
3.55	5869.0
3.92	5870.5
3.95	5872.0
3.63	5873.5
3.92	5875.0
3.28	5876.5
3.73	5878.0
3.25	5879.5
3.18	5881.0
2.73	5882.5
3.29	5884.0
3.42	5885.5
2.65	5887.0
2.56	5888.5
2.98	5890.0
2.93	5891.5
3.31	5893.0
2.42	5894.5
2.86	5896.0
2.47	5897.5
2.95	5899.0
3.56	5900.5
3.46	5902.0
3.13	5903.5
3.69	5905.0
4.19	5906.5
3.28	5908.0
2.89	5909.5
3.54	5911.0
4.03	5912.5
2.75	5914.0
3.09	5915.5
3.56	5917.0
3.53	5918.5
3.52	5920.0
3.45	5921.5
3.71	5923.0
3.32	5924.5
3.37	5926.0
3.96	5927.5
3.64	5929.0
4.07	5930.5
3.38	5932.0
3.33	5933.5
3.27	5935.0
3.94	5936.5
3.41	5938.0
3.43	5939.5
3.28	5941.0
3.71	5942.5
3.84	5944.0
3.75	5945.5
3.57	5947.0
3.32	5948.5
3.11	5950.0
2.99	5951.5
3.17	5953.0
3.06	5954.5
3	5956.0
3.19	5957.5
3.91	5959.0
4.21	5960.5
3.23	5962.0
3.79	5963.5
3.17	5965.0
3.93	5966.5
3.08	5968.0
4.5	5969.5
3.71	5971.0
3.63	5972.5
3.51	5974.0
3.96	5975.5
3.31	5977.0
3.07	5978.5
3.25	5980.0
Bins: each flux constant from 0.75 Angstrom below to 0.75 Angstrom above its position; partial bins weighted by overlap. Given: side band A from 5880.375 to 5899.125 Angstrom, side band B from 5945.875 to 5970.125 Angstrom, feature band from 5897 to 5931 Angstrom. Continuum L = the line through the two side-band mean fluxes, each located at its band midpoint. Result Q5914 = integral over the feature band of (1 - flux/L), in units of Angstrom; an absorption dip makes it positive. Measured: -3.8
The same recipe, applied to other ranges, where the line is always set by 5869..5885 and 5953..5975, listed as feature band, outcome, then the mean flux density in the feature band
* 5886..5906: 2.8 Angstrom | 3.02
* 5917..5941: -0.1 Angstrom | 3.55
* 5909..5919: 0.5 Angstrom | 3.35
